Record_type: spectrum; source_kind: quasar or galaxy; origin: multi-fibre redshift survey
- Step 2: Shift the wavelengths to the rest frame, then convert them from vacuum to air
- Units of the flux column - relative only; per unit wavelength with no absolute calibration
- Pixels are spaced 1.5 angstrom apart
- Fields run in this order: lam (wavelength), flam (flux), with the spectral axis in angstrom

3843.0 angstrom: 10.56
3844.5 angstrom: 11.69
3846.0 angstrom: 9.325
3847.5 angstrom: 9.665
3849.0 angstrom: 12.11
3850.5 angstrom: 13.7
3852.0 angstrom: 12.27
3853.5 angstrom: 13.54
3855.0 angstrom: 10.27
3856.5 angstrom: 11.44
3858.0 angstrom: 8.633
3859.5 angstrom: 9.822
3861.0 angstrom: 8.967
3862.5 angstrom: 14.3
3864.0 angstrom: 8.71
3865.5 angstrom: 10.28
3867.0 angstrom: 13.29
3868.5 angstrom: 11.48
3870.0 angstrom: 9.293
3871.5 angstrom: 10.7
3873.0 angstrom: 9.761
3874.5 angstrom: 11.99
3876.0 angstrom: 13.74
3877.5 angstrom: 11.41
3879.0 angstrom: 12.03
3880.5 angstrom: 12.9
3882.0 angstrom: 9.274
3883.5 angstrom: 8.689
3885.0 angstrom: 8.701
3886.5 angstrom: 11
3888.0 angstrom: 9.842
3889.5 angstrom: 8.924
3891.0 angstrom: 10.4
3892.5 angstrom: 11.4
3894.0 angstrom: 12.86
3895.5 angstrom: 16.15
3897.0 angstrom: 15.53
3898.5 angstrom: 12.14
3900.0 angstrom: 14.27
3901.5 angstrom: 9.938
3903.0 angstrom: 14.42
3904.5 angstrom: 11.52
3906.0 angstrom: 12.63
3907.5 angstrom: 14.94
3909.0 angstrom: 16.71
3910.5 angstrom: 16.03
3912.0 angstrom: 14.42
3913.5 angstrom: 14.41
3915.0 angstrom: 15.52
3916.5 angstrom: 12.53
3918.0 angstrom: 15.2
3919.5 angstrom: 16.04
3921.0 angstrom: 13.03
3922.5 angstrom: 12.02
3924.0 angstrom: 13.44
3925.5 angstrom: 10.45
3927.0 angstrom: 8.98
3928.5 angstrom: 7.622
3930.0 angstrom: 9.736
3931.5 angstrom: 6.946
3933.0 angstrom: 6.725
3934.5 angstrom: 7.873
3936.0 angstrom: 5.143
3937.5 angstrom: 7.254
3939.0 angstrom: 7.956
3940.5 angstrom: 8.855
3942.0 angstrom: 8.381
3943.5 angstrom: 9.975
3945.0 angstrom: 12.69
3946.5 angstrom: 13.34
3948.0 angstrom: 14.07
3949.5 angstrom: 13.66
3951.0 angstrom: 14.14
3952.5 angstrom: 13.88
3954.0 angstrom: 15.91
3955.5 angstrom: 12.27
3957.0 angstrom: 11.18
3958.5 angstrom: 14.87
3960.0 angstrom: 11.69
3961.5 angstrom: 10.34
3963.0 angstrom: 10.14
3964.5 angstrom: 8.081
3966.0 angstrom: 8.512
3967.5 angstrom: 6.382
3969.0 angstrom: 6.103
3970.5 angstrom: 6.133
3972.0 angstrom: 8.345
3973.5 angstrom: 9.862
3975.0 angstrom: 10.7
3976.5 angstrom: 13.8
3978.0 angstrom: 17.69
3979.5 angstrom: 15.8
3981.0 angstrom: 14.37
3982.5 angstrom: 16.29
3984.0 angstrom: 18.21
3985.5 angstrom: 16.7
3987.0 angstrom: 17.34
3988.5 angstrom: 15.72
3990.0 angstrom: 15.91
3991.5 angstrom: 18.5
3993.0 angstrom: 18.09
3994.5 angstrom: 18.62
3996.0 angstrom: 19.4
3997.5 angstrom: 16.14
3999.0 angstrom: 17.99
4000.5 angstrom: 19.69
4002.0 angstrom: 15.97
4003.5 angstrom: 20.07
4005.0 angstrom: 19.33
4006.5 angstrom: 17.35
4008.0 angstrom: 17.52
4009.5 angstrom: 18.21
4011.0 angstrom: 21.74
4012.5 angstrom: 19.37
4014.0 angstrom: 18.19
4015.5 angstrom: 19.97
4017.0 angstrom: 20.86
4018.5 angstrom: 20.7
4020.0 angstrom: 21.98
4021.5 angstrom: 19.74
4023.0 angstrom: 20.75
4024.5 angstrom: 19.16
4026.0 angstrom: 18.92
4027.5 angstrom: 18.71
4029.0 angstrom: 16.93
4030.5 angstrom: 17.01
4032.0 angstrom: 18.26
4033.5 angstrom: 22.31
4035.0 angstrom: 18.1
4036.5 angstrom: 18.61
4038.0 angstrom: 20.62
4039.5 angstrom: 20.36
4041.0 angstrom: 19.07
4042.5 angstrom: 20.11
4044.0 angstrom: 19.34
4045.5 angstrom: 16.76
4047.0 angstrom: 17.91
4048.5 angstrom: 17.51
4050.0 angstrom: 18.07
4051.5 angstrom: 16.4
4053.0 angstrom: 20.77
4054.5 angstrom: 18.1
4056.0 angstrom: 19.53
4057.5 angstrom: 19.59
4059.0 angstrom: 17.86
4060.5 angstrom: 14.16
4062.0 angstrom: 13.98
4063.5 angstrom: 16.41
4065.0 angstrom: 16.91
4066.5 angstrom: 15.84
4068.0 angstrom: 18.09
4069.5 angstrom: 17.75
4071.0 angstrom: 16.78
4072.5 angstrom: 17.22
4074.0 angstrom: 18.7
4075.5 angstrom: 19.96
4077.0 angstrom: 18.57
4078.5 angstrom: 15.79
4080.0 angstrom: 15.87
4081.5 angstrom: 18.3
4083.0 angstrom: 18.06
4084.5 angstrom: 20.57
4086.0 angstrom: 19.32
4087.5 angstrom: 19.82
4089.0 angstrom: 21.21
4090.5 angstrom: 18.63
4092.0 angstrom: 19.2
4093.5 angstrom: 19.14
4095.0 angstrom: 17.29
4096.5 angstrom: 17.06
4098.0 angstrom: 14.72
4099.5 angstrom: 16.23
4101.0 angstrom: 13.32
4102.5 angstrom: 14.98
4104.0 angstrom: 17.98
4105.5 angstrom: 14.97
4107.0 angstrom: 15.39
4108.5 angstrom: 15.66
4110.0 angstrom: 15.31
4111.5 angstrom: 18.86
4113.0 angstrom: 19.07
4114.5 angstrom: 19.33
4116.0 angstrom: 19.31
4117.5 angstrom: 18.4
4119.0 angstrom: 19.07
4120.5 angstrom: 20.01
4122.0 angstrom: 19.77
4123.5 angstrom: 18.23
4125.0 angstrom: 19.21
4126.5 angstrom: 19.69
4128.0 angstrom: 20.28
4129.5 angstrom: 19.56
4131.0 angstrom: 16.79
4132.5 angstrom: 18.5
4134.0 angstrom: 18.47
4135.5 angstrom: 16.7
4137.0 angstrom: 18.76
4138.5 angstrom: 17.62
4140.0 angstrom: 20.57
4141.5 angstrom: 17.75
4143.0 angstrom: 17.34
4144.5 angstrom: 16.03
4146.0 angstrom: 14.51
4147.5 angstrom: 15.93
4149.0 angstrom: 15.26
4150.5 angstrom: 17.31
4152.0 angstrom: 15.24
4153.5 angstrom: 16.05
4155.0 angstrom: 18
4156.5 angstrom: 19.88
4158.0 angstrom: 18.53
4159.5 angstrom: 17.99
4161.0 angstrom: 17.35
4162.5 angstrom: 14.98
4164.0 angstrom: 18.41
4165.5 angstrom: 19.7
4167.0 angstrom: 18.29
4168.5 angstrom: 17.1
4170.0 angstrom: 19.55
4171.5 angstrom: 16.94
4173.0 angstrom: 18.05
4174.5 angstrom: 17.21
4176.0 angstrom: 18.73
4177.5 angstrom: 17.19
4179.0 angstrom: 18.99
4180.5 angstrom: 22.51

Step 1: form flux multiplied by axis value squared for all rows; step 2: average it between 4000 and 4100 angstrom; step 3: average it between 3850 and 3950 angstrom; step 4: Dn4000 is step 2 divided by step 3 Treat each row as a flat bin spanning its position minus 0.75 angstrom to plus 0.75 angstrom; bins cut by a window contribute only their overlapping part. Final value 1.73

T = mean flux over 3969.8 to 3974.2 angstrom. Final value 8.12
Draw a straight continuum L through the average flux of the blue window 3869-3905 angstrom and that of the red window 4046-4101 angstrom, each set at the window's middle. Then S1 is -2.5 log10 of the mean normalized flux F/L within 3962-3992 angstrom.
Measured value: 0.16 mag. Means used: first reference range 11.5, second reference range 17.7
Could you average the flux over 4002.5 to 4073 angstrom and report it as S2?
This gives 18.6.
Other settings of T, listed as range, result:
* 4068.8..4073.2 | 17.2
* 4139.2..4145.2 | 17.9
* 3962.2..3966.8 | 8.9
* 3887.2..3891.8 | 9.75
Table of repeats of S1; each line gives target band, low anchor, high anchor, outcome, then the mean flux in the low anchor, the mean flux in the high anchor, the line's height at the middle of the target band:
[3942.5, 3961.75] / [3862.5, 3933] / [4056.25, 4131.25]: 0.05 mag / 12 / 17.8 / 13.6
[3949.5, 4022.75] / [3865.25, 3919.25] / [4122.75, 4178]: -0.07 mag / 12.4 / 17.8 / 14.4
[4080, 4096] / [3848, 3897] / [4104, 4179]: -0.15 mag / 11.2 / 17.8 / 16.5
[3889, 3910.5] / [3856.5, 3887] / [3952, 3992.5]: -0.16 mag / 10.8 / 12.8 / 11.3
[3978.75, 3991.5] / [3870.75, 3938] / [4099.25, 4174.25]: -0.19 mag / 11.7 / 17.7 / 13.8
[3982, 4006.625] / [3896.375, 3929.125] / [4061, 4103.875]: -0.16 mag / 13.3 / 17.5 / 15.3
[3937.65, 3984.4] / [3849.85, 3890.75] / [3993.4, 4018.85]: 0.36 mag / 10.9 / 18.8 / 16.2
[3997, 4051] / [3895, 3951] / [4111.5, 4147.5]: -0.25 mag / 11.9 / 18.4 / 15.1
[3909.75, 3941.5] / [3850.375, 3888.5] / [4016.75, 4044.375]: 0.25 mag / 11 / 19.5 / 14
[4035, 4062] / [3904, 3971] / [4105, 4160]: -0.22 mag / 11.3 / 17.8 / 15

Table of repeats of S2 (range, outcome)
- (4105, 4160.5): 17.8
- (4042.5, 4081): 17.6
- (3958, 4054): 16.7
